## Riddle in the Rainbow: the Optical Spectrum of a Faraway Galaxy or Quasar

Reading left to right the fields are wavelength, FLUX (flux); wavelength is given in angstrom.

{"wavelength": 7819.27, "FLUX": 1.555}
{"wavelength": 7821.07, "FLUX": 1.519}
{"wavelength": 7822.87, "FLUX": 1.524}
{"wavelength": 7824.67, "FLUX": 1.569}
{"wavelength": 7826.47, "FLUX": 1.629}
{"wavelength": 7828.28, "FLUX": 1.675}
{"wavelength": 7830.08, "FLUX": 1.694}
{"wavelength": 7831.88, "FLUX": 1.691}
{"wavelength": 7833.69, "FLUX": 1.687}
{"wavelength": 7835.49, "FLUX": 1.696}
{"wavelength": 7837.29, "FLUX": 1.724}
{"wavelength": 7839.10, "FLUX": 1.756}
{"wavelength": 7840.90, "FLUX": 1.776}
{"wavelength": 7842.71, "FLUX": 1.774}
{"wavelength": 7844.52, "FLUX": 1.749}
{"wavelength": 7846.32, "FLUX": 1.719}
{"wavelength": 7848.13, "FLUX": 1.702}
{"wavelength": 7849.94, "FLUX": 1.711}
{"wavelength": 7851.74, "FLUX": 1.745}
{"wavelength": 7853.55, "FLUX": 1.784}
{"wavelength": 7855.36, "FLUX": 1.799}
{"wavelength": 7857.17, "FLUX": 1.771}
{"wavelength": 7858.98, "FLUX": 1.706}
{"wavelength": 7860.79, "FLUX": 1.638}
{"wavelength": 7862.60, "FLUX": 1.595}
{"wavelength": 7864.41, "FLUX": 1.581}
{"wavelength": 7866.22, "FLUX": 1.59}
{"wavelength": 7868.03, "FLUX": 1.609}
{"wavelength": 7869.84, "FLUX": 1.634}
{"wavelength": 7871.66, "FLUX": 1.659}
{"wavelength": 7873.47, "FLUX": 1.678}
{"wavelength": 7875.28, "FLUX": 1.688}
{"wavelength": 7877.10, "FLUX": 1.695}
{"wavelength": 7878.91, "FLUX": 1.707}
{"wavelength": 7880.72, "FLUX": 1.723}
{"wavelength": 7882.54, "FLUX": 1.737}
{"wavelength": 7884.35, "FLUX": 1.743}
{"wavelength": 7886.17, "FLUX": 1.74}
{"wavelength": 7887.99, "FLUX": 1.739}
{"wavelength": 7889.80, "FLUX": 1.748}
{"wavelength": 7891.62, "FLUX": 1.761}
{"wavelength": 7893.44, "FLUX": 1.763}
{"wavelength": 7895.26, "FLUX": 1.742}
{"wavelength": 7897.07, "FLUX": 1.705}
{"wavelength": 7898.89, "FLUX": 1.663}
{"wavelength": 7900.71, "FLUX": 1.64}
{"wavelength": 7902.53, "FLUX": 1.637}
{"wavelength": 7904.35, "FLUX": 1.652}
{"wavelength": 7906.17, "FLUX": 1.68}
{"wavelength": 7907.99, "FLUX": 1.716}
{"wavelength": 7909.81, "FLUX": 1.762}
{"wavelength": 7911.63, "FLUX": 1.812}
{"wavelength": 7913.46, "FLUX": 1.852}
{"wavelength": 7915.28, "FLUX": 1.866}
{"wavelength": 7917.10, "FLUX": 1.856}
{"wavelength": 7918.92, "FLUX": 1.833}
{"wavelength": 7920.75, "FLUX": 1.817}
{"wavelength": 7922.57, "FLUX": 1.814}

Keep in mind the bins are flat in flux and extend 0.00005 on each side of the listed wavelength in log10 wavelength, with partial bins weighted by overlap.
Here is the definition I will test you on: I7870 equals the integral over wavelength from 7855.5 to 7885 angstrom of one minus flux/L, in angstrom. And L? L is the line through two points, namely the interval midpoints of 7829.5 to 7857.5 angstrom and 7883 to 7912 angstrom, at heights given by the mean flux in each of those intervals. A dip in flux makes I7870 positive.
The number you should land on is 0.89 angstrom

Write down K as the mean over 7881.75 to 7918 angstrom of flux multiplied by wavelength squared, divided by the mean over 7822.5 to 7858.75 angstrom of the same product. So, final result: 1.03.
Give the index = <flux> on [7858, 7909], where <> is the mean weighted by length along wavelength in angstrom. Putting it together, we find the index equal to 1.68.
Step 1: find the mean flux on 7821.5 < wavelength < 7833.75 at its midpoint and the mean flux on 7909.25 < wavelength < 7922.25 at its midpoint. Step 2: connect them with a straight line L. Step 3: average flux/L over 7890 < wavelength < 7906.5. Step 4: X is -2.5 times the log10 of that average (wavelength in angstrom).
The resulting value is 0.06 mag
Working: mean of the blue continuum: 1.63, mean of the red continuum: 1.83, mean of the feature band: 1.7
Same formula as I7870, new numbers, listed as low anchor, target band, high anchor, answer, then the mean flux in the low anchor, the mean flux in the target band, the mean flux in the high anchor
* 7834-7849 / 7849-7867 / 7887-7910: 0.36 angstrom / 1.74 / 1.69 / 1.71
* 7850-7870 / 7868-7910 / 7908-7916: 1.21 angstrom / 1.68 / 1.7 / 1.81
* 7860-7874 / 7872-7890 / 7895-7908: -0.81 angstrom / 1.62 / 1.72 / 1.67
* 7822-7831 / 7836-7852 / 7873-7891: -0.84 angstrom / 1.62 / 1.74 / 1.72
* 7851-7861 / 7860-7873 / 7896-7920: 0.96 angstrom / 1.75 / 1.62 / 1.74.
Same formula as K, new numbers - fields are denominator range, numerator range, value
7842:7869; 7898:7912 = 1.01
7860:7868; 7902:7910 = 1.06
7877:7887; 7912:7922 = 1.08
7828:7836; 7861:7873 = 0.96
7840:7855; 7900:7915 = 1.00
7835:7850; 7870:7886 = 0.99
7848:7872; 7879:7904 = 1.03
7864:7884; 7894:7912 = 1.03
